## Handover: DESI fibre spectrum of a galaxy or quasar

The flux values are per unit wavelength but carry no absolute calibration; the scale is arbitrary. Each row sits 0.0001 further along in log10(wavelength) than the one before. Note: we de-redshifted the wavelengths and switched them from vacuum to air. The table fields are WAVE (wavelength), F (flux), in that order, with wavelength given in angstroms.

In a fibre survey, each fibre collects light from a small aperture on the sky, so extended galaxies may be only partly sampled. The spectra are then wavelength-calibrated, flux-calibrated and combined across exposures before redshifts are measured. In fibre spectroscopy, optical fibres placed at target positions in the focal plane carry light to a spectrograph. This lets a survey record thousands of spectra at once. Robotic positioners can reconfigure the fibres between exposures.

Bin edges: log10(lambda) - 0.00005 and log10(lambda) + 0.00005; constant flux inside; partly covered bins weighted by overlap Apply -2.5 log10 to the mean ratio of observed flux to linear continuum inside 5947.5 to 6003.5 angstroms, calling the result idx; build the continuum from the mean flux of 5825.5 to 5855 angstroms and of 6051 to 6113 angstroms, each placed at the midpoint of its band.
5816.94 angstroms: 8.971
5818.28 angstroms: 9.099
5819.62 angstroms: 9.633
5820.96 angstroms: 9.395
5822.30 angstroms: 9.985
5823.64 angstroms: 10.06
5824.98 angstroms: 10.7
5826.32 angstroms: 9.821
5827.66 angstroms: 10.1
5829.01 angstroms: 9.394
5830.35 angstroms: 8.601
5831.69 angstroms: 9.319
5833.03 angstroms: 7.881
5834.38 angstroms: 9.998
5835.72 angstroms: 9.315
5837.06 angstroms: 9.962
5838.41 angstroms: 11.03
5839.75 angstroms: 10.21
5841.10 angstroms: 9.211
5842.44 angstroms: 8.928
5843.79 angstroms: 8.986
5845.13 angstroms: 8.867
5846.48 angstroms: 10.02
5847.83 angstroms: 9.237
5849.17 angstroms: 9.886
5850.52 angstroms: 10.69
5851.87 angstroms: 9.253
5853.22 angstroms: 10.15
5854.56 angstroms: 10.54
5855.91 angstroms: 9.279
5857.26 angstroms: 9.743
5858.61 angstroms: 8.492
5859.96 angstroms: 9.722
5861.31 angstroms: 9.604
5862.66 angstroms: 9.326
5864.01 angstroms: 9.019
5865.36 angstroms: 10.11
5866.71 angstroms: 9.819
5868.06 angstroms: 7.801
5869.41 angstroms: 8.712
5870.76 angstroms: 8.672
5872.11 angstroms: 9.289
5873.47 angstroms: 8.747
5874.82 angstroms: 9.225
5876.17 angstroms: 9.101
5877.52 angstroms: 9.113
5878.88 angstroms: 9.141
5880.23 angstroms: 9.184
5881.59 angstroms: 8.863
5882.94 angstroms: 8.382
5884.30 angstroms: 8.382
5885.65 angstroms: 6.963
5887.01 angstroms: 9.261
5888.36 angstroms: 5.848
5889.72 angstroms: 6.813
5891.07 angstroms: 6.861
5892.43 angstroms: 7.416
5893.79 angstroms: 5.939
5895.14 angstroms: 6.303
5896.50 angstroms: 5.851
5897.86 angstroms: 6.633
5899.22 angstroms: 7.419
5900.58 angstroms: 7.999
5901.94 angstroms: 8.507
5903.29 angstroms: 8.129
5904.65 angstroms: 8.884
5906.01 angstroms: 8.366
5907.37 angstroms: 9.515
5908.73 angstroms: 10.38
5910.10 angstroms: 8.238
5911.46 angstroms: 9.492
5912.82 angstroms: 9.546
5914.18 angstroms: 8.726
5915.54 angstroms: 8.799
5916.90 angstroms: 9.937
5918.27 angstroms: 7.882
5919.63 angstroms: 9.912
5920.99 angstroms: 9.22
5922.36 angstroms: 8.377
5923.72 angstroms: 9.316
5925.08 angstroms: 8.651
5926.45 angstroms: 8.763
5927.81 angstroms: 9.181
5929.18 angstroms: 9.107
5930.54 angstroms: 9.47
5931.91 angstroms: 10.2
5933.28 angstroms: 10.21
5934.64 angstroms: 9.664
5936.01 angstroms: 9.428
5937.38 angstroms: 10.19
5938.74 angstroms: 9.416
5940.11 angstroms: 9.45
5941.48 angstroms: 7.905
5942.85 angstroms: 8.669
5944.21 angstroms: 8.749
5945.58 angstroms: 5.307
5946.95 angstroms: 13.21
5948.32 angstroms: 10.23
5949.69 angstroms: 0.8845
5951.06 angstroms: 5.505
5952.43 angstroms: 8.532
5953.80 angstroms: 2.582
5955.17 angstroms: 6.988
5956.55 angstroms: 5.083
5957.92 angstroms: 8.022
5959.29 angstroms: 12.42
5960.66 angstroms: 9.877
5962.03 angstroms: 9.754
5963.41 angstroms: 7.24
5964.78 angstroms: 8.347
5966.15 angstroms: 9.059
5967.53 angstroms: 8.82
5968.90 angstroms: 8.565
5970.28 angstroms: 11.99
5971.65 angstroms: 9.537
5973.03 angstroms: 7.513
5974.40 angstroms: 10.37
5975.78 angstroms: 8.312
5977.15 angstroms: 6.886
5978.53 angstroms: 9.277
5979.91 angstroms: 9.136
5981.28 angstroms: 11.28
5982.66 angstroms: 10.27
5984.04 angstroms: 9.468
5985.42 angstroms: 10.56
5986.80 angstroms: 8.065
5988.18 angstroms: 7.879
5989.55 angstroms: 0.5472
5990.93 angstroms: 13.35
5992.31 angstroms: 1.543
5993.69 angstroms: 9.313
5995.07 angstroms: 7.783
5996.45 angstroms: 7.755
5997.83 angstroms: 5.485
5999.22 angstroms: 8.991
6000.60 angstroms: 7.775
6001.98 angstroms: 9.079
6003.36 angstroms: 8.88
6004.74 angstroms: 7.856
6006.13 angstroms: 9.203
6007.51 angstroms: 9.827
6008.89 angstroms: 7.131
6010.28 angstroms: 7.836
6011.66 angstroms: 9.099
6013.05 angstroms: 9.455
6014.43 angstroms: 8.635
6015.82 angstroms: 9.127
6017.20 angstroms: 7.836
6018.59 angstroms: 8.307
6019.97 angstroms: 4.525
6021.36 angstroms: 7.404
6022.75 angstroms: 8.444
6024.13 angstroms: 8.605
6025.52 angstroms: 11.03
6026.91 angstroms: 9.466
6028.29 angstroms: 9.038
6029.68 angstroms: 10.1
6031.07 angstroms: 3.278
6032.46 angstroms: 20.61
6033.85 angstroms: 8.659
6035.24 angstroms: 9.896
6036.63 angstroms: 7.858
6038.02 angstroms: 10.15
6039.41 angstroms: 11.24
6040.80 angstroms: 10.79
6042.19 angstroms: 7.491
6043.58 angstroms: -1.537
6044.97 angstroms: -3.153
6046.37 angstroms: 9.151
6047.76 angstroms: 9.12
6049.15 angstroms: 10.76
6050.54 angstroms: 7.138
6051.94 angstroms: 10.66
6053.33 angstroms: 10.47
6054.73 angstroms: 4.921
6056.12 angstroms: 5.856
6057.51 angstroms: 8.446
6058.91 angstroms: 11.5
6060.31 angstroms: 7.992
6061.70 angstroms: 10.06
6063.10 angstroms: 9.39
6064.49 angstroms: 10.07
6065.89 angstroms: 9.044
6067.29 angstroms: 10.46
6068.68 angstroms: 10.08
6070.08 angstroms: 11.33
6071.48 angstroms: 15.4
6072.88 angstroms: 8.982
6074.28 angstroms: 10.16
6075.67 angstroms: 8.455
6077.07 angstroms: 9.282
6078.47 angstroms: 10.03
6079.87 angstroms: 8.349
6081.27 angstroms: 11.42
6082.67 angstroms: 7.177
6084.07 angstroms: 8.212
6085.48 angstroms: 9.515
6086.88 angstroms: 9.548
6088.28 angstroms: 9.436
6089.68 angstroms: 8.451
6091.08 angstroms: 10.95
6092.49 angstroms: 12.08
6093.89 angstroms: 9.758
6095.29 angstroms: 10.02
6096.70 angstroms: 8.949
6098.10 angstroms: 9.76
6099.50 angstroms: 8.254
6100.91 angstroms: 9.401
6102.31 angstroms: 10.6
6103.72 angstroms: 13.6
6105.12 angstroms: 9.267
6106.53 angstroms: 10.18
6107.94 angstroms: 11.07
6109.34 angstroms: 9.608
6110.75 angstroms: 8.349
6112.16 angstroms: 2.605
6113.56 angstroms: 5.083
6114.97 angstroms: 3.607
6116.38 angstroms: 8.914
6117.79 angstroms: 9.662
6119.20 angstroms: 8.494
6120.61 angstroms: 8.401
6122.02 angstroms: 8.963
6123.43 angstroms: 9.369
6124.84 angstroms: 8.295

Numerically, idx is 0.175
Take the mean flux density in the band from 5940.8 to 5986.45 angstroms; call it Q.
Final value 8.49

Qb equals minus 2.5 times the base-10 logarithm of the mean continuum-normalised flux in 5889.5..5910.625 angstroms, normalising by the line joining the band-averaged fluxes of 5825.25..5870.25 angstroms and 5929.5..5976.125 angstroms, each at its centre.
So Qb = 0.17 mag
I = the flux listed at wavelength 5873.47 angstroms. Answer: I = 8.747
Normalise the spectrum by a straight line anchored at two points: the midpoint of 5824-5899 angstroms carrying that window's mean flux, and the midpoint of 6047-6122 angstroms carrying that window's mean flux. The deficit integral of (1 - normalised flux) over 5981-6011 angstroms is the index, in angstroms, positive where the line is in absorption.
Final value 3.21 angstroms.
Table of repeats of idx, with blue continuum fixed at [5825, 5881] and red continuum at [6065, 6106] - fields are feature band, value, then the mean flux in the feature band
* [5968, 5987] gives 0.03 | 9.4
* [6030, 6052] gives 0.19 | 8.22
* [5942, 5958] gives 0.35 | 6.95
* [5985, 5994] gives 0.33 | 7.15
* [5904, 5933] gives 0.05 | 9.15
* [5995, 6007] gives 0.20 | 8.13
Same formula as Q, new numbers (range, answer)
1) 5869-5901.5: 7.92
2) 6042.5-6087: 8.68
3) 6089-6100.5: 9.77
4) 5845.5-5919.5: 8.7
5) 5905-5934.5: 9.21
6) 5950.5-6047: 8.28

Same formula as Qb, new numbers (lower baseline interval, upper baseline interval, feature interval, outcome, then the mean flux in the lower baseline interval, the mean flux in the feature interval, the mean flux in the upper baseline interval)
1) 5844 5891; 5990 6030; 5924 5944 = -0.07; 9.01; 9.3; 8.31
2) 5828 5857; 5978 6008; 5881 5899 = 0.26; 9.57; 7.19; 8.32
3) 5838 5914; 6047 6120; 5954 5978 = 0.04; 8.76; 8.63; 9.27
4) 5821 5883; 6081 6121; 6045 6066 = 0.06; 9.43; 8.58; 9.02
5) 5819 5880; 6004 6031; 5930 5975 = 0.03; 9.47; 8.57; 8.45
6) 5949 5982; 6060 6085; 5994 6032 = 0.07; 8.17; 8.31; 9.8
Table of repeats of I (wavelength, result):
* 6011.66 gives 9.099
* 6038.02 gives 10.15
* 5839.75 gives 10.21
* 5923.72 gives 9.316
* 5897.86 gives 6.633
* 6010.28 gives 7.836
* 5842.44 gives 8.928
